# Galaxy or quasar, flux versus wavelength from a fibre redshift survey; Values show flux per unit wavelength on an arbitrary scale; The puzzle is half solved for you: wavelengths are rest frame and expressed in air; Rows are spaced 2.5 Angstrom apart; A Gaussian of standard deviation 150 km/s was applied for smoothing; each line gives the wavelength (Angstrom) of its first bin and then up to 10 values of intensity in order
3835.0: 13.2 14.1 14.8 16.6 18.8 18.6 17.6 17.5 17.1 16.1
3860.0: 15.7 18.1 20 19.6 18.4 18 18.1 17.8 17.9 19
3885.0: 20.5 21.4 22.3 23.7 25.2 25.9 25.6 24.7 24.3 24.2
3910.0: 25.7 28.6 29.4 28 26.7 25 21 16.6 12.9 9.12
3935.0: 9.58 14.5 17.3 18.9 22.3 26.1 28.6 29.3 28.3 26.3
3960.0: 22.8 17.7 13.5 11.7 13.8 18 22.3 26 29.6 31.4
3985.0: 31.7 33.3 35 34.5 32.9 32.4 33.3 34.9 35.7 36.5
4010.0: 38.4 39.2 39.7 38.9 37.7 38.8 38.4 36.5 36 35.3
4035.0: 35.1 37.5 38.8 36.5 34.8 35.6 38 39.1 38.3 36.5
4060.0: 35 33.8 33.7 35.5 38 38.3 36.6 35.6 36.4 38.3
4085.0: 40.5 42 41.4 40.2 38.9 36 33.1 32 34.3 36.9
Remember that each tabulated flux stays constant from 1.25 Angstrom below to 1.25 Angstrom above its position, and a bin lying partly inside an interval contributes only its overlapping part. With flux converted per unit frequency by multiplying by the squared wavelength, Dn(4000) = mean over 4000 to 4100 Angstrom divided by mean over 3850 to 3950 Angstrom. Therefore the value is 1.9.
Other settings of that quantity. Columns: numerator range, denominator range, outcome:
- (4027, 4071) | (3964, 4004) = 1.37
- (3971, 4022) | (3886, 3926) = 1.38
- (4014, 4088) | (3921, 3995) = 1.72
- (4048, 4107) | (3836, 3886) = 2.33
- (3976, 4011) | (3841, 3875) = 1.99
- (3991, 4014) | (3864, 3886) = 2.01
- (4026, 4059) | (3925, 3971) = 2.03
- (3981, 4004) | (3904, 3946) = 1.66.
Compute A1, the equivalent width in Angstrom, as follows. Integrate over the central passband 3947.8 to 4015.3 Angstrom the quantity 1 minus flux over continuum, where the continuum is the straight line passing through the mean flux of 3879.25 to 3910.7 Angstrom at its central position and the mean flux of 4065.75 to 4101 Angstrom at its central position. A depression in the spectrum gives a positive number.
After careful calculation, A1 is 3.5 Angstrom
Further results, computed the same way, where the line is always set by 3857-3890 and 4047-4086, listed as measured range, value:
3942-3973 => 5.80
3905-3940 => 3.27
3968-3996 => 1.44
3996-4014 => -2.73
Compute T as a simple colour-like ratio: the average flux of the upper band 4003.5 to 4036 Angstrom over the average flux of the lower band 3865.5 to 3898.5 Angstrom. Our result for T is 1.82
